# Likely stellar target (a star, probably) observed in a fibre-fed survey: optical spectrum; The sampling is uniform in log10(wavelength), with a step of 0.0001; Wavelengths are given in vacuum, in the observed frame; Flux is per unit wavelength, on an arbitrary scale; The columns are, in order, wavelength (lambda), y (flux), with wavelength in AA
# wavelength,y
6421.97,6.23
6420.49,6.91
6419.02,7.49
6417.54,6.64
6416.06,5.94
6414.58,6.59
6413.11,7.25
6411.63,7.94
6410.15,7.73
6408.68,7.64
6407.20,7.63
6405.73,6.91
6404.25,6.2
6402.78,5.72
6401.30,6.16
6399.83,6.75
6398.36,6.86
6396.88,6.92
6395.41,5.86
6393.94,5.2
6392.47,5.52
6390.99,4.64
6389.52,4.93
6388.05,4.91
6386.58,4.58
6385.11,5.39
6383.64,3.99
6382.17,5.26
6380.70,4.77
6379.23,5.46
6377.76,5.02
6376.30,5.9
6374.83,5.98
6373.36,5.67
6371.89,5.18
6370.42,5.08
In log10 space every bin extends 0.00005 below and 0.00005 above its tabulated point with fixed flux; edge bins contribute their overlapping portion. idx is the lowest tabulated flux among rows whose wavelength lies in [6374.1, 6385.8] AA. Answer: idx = 3.99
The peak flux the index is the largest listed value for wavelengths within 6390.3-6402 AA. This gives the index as 6.92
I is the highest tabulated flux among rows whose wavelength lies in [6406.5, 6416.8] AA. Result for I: 7.94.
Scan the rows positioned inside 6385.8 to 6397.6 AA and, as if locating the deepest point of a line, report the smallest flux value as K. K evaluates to 4.58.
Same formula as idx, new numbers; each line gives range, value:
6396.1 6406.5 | 5.72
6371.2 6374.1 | 5.18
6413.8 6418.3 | 5.94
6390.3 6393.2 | 4.64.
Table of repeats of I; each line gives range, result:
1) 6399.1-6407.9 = 7.63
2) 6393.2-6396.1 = 5.86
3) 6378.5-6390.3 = 5.46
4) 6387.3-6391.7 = 4.93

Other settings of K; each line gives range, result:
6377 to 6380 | 5.02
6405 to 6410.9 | 6.91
